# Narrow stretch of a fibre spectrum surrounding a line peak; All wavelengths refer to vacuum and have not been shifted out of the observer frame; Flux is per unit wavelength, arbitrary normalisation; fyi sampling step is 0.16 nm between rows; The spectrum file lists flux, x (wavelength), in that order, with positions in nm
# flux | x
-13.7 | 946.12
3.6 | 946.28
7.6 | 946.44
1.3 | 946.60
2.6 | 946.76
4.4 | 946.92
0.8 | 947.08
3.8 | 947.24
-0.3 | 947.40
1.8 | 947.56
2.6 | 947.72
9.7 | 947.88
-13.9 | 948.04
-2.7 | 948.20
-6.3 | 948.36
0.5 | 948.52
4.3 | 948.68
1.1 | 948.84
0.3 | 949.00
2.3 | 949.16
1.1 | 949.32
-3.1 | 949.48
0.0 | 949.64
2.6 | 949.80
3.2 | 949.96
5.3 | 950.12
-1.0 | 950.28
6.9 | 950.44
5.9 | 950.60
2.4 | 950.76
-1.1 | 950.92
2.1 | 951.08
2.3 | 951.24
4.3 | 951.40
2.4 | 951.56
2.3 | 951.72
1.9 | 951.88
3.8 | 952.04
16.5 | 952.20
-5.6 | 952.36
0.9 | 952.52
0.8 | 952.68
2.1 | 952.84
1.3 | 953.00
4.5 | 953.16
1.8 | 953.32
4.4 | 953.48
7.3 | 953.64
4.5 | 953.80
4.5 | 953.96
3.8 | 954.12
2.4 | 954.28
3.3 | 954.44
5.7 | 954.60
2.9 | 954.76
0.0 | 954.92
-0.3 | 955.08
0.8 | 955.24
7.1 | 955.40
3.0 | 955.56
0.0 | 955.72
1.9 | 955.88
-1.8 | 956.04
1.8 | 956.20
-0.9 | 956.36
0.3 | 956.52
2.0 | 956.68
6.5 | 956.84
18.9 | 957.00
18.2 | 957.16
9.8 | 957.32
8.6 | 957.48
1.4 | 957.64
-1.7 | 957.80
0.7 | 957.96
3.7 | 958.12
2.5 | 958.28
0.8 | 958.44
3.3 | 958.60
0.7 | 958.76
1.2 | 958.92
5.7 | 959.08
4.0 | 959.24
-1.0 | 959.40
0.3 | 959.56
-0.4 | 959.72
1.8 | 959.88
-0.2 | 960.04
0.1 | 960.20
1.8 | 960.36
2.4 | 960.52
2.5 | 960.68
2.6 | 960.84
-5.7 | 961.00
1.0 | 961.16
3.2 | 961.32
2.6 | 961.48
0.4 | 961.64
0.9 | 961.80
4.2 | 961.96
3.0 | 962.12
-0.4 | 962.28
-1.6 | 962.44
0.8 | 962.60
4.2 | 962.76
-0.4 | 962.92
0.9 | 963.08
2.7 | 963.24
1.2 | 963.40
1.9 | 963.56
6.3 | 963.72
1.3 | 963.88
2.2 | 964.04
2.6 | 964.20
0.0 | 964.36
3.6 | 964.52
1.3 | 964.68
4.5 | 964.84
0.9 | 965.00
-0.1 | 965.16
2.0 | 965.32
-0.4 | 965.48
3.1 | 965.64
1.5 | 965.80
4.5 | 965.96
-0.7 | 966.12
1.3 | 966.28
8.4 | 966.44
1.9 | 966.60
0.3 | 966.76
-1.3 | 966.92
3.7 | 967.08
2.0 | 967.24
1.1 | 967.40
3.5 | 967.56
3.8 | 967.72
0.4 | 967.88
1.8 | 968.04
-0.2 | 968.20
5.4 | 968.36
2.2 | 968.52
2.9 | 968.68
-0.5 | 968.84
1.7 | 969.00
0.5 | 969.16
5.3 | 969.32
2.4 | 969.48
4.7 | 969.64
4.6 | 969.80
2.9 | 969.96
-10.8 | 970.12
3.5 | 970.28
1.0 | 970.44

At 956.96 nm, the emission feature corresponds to H-beta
